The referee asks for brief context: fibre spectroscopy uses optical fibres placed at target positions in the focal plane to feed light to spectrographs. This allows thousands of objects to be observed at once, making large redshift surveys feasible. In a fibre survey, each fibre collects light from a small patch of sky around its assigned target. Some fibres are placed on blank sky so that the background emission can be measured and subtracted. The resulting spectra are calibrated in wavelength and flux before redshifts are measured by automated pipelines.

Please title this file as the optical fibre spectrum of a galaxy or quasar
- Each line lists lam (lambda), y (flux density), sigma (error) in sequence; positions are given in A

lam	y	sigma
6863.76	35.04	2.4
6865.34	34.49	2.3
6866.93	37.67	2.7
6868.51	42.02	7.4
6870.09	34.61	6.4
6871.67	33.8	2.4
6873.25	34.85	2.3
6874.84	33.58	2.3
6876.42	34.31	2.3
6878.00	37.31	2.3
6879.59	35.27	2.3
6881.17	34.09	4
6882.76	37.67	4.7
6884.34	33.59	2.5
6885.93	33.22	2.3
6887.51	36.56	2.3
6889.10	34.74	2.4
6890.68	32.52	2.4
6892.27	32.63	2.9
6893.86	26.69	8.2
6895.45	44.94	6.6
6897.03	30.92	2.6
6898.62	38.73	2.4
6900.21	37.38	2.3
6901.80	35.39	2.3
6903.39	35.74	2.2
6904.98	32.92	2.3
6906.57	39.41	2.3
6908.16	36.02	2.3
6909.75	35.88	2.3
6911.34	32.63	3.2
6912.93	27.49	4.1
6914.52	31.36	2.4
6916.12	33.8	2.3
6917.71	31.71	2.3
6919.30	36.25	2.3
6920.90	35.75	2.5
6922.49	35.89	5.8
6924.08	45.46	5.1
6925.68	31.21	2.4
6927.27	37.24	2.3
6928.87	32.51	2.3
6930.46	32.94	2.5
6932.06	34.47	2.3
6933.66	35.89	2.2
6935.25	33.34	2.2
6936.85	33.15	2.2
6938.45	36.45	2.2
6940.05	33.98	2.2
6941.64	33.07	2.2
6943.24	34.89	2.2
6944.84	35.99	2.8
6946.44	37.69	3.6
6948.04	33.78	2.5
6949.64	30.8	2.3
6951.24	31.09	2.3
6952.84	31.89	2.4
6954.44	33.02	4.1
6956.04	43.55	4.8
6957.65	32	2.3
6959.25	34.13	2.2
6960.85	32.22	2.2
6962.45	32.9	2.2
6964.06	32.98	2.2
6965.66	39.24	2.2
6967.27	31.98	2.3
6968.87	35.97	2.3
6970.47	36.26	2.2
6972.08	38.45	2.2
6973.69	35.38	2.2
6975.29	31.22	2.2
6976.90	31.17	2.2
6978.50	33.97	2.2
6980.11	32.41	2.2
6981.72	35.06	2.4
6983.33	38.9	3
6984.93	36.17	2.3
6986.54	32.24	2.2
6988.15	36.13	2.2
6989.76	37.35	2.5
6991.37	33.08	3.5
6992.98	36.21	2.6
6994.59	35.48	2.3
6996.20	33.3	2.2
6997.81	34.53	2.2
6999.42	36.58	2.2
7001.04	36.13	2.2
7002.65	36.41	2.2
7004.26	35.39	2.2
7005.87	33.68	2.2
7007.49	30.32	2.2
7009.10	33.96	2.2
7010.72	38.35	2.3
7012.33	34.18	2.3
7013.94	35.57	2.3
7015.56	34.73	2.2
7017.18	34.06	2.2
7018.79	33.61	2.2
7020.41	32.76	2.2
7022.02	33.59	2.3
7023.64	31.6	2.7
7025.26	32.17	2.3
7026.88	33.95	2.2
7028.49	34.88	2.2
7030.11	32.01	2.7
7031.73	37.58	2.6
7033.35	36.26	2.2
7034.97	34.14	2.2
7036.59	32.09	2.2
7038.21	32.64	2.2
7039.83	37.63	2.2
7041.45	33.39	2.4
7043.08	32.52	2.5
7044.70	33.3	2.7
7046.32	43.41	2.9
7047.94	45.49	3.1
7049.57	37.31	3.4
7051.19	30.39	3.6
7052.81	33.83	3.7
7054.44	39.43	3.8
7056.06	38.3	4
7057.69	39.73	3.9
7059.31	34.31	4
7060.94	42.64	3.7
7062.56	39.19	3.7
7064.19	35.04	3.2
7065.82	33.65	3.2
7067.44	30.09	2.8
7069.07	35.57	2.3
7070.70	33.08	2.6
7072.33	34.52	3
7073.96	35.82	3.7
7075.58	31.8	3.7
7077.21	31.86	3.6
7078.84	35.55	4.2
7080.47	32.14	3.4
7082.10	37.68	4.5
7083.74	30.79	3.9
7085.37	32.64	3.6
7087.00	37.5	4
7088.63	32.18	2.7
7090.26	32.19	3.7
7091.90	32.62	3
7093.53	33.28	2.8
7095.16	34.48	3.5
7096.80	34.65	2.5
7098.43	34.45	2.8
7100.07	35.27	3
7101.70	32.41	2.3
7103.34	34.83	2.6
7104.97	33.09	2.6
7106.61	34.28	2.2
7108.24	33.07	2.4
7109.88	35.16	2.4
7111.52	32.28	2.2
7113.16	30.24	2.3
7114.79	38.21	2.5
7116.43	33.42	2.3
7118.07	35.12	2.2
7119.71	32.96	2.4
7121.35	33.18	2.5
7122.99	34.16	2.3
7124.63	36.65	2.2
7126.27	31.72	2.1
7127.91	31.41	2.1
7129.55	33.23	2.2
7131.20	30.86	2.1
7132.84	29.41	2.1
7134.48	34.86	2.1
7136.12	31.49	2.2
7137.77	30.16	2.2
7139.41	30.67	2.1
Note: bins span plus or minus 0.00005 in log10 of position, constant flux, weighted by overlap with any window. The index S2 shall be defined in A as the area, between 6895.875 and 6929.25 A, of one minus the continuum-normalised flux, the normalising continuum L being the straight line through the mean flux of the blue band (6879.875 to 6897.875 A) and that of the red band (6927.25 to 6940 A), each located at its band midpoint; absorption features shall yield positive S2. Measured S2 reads -0.7 A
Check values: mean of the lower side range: 34.4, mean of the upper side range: 34.3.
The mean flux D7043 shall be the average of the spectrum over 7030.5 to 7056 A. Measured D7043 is 36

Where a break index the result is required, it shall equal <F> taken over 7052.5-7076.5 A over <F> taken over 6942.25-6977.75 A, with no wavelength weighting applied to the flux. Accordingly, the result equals 1.0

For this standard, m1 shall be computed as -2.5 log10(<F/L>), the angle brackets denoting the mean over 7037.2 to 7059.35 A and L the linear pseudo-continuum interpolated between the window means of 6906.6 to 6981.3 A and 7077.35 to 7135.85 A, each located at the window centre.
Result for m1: -0.08 mag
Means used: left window 34.4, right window 33.6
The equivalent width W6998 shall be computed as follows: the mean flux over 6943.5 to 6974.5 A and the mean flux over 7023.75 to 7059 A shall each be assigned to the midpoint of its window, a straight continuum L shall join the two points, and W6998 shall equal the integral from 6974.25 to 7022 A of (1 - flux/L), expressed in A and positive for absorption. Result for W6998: 0.8 A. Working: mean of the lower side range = 34.7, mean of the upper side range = 35.6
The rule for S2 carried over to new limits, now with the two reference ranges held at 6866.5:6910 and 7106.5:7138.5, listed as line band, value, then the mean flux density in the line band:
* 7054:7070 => -1.44 A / 36.7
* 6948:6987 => 0.37 A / 34.3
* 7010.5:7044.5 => -0.06 A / 34.1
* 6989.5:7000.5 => -0.25 A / 35.1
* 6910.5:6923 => 0.74 A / 33.1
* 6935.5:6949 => 0.05 A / 34.8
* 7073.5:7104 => -0.33 A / 33.8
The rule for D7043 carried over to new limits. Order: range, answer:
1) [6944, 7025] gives 34.5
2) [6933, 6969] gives 34.3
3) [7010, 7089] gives 35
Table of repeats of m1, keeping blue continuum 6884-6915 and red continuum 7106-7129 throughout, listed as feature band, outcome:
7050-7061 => -0.08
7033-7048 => -0.05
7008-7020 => -0.02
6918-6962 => -0.01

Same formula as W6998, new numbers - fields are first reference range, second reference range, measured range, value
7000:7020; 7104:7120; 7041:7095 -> -1.57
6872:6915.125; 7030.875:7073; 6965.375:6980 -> 0.31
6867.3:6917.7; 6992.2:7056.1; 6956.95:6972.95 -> 0.13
